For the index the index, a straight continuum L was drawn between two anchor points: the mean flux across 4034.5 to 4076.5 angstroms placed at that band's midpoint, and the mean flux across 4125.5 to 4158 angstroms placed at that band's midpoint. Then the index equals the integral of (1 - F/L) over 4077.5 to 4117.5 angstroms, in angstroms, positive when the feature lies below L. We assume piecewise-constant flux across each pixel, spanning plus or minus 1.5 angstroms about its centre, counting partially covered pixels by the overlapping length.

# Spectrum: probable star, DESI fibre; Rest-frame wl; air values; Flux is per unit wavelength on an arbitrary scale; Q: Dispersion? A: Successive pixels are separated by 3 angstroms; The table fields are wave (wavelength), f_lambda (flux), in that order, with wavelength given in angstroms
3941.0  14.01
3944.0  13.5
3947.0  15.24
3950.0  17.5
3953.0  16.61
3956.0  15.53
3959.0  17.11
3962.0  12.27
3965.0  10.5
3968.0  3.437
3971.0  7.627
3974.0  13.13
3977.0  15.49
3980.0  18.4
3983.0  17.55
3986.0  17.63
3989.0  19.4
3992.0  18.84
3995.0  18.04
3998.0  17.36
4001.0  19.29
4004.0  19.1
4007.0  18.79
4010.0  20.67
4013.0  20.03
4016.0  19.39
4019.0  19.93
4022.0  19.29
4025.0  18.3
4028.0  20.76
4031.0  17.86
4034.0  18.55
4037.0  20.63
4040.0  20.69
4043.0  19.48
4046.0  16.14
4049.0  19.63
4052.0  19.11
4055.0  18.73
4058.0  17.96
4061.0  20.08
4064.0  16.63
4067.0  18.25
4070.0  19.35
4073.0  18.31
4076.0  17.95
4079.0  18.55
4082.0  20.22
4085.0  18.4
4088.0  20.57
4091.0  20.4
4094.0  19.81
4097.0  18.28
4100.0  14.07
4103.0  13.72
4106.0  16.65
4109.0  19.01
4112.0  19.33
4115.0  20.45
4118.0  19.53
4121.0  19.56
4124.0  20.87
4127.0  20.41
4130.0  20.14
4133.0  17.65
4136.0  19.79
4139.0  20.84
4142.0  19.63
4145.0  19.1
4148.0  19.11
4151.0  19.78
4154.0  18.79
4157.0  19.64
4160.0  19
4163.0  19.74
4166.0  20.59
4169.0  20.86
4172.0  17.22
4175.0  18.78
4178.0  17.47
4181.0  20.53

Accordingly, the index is 1.5 angstroms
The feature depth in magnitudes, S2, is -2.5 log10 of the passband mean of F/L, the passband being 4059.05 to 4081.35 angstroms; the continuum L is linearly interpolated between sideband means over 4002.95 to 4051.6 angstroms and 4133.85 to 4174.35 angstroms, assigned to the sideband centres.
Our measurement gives 0.050 mag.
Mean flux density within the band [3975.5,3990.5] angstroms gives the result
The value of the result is 17.7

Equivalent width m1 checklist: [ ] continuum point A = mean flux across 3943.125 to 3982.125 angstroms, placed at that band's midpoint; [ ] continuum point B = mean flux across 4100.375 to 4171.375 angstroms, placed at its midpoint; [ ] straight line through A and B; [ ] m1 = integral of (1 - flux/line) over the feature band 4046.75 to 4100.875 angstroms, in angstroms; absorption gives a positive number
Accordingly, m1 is -4.8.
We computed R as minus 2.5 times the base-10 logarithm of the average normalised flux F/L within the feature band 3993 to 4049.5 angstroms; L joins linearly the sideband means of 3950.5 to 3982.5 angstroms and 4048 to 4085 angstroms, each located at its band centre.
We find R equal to -0.180 mag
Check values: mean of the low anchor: 13.3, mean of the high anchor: 18.7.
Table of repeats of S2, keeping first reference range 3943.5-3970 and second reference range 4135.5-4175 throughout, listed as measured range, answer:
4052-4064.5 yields -0.13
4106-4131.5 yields -0.08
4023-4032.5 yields -0.21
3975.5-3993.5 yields -0.25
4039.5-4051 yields -0.17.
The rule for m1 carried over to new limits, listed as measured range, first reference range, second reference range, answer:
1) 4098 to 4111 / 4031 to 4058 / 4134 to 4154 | 2.2 angstroms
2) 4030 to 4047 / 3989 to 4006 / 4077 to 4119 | -0.4 angstroms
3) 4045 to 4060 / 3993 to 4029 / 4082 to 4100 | 0.6 angstroms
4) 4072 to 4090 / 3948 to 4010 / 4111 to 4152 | -0.6 angstroms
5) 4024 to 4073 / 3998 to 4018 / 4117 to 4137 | 1.6 angstroms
